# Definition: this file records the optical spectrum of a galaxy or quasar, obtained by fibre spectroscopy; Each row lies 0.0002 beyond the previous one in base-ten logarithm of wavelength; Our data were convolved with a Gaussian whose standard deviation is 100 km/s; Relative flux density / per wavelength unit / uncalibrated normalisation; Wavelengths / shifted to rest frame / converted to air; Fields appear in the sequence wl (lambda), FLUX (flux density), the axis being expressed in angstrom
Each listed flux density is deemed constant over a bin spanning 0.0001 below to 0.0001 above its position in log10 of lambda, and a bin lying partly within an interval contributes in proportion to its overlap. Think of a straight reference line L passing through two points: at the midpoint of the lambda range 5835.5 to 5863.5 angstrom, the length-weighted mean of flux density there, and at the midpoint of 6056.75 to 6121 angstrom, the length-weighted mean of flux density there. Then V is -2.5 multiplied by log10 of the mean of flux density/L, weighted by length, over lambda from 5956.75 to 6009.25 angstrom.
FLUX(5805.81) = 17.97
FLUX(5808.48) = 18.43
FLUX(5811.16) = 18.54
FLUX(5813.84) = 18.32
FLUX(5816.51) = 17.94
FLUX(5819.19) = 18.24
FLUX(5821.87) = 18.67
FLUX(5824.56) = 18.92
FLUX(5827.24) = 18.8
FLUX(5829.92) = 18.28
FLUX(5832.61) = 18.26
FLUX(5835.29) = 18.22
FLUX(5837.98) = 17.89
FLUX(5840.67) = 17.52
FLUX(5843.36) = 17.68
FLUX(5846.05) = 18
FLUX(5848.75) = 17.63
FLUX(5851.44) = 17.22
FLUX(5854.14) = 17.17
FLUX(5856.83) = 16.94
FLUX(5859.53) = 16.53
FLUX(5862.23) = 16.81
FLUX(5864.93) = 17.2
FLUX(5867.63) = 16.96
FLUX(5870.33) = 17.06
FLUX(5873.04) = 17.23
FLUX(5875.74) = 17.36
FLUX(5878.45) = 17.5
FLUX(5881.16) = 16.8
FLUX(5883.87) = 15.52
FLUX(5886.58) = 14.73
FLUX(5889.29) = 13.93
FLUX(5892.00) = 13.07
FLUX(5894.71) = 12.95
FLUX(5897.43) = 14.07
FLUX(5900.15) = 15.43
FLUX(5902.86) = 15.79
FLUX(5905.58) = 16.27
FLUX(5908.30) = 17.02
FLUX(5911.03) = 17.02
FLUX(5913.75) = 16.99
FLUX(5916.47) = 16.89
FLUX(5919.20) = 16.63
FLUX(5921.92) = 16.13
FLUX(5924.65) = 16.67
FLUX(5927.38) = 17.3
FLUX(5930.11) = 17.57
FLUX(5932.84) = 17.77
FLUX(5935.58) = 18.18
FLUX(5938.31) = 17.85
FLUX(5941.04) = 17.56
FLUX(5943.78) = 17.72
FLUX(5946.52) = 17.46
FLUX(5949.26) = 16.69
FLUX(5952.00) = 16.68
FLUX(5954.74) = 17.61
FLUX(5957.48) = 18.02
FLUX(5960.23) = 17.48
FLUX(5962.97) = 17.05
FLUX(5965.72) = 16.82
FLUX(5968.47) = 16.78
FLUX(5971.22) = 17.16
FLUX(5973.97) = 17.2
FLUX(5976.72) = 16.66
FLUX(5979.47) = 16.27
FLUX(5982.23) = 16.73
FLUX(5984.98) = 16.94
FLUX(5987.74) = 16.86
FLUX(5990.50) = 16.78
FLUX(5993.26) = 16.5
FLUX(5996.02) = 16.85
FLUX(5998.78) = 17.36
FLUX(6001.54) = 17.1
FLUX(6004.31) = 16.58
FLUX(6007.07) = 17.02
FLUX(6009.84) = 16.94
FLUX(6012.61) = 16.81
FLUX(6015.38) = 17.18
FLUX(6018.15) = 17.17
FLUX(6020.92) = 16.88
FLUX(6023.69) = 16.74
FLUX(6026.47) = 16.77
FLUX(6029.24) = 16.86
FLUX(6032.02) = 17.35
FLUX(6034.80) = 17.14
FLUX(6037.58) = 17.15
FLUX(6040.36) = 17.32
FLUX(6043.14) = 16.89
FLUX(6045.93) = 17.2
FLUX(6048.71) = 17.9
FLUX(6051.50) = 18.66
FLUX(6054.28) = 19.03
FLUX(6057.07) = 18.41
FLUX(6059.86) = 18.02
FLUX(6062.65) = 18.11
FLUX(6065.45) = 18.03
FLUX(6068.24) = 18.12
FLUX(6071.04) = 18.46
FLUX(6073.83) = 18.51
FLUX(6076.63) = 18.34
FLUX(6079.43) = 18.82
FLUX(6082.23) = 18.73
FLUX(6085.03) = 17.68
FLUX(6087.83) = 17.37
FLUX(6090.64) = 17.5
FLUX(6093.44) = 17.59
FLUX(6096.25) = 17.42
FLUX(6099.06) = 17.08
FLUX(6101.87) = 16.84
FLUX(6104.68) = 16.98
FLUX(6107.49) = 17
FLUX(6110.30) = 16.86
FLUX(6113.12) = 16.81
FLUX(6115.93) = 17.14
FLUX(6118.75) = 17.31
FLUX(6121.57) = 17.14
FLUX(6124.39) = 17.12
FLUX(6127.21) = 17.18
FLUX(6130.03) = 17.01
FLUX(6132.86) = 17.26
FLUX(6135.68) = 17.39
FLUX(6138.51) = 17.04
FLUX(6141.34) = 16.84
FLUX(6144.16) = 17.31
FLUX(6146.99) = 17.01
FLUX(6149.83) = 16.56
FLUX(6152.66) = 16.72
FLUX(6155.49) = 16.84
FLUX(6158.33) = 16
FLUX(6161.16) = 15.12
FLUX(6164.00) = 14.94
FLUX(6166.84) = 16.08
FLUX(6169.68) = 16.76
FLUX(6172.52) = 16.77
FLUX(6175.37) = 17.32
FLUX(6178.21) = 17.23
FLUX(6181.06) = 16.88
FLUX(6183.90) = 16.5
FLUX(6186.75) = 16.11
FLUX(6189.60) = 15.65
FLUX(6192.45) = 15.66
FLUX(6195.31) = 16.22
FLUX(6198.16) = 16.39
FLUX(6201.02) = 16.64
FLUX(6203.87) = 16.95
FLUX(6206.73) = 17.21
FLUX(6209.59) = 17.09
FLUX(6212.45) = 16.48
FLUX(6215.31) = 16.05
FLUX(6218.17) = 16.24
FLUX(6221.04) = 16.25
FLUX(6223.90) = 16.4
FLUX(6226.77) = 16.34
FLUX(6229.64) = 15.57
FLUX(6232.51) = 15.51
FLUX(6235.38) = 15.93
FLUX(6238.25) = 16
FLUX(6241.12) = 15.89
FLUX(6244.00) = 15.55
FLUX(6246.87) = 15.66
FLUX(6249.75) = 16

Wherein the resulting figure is 0.04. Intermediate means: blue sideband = 17.4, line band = 16.9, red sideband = 17.7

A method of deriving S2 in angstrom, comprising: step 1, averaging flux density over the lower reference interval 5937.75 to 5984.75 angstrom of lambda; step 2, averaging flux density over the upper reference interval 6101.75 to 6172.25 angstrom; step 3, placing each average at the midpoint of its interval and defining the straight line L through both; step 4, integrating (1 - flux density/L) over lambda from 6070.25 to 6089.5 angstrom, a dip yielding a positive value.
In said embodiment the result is -1.56 angstrom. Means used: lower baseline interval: 17.1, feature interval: 18.3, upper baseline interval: 16.8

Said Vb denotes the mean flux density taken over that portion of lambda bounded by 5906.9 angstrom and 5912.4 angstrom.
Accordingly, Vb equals 17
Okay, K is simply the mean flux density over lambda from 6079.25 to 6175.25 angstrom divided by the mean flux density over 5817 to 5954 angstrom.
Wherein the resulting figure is 1.0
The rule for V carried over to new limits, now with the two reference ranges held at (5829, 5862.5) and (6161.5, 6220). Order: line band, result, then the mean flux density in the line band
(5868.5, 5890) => 0.07 mag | 16.3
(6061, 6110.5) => -0.06 mag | 17.8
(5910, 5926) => 0.04 mag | 16.7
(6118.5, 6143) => -0.03 mag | 17.1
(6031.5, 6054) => -0.04 mag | 17.5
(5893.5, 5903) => 0.20 mag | 14.4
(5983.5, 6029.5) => 0.01 mag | 16.9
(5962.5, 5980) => 0.02 mag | 16.9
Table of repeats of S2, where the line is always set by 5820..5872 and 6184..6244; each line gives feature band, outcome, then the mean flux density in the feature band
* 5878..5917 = 4.3 angstrom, 15.5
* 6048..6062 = -1.3 angstrom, 18.4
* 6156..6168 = 0.6 angstrom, 15.6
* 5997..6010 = 0.0 angstrom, 17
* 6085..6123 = -1.2 angstrom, 17.2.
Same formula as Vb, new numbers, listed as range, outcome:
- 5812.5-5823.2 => 18.3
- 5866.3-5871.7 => 17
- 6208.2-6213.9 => 16.8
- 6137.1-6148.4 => 17.1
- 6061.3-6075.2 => 18.2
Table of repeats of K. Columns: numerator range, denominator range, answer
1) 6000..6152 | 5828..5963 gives 1.03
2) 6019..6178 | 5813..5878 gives 0.98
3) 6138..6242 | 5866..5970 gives 0.99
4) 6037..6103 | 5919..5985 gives 1.04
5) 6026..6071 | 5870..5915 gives 1.12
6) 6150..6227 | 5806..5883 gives 0.93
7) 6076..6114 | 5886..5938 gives 1.09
